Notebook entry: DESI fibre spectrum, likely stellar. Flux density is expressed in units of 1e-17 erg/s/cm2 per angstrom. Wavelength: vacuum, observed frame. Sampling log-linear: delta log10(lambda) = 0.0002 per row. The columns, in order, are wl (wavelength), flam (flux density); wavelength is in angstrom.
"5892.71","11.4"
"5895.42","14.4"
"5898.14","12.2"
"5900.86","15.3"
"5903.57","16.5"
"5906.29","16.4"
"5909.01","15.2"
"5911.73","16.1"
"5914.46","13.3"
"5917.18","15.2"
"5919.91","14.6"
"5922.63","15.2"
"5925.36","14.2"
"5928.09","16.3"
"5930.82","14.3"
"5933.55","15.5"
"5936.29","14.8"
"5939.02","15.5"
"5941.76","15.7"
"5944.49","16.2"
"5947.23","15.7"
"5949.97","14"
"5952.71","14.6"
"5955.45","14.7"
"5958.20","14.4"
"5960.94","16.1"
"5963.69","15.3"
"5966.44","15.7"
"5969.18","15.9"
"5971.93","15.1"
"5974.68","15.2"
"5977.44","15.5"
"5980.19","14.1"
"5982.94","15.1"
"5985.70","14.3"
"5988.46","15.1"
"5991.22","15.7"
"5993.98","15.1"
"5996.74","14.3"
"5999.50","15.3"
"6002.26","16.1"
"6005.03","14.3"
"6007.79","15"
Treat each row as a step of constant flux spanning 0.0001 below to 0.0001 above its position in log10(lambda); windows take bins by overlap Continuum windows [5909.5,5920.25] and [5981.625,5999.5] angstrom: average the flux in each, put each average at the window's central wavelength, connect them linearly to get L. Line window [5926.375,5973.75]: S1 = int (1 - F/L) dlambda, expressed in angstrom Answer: -1.20 angstrom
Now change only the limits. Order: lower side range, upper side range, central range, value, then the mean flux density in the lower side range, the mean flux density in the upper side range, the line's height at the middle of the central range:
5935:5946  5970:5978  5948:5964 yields 0.6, 15.6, 15.3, 15.4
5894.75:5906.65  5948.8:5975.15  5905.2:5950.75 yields -0.7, 14.9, 15.1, 15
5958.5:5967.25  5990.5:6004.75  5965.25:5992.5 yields 0.4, 15.5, 15.2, 15.4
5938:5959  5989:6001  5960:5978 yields -0.5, 15.1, 15.1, 15.1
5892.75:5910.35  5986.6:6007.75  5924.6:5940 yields -0.3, 14.7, 15.1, 14.9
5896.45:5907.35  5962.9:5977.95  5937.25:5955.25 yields 0.1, 15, 15.5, 15.3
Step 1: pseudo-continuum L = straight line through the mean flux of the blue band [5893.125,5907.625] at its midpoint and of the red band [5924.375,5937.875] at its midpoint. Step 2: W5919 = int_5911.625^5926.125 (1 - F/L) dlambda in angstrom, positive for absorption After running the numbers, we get 0.24 angstrom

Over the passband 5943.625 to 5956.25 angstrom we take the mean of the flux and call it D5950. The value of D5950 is 15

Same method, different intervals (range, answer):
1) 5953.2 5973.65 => 15.3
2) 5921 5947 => 15.3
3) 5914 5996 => 15.1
